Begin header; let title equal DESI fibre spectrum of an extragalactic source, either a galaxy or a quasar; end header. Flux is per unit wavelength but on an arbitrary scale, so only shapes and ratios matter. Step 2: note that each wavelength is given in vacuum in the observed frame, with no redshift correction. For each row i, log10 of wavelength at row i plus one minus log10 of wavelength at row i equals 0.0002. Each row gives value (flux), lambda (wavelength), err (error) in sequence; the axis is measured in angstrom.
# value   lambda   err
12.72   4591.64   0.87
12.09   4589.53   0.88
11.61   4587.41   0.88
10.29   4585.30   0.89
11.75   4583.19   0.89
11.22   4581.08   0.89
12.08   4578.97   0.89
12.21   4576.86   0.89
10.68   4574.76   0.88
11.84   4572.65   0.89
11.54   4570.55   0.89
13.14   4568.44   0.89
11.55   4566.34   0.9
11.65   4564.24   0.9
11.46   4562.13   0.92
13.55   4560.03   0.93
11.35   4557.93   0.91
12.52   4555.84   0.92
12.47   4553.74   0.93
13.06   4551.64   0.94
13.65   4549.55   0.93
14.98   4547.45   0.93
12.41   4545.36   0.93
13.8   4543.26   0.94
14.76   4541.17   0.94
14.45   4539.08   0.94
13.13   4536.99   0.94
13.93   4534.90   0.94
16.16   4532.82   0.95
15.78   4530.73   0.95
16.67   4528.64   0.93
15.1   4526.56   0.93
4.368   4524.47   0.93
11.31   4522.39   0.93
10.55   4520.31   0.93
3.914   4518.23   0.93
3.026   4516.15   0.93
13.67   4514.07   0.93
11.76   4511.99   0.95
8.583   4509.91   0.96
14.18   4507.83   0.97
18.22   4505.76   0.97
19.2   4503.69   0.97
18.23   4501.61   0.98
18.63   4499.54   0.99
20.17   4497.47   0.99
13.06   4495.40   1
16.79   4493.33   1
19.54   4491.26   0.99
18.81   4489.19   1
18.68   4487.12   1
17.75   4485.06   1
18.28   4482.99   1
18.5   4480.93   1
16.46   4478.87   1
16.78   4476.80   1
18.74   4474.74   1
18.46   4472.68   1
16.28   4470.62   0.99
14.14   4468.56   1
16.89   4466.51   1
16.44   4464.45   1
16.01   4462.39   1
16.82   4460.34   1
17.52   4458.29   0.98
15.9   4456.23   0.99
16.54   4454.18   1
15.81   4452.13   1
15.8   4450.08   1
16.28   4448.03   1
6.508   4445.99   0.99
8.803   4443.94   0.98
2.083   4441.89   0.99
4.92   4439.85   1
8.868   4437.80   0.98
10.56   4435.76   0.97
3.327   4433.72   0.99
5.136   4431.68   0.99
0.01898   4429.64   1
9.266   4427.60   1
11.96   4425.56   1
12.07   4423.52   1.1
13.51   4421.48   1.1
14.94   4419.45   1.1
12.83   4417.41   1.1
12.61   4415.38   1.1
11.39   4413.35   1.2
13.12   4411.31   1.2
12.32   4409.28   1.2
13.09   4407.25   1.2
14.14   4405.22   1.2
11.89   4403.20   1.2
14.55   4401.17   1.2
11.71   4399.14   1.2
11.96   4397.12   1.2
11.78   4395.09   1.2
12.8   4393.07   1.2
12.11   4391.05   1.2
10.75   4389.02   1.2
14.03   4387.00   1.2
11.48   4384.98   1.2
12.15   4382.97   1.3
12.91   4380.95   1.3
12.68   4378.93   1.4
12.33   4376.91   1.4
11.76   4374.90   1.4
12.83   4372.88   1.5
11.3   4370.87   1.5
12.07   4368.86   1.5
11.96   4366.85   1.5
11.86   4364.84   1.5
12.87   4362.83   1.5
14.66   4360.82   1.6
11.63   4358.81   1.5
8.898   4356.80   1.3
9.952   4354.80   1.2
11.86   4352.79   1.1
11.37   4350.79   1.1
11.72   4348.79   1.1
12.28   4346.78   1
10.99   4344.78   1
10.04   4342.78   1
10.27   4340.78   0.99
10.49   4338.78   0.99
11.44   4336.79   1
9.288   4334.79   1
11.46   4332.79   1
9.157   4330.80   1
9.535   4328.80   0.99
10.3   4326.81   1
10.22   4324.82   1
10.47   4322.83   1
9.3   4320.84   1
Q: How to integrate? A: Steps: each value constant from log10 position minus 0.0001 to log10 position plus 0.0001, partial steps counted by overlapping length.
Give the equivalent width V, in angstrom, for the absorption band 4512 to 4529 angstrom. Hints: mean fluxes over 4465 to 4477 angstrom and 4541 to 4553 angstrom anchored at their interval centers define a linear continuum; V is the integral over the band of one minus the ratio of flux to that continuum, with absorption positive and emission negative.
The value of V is 5.85 angstrom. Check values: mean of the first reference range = 16.9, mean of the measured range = 9.67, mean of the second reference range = 13.7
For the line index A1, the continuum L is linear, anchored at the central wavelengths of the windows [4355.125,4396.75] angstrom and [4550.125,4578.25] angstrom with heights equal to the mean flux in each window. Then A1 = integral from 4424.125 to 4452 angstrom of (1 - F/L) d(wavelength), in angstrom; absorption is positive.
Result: 8.81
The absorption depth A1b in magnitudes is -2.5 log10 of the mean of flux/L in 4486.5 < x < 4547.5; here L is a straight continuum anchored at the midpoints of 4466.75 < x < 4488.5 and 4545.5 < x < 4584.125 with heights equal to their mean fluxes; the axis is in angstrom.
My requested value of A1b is 0.08 mag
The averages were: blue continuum 17.4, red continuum 12.3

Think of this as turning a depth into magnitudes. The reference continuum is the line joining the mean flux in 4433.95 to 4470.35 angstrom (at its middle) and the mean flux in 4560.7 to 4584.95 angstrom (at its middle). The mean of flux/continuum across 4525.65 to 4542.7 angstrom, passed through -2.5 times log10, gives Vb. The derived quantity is -0.23 mag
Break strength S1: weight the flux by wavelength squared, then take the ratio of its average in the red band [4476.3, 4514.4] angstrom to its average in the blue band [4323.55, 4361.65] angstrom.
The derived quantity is 1.66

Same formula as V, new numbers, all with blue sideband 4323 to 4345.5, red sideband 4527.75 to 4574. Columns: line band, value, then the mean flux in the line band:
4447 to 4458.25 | -4.0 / 16.2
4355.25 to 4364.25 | -1.0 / 11.9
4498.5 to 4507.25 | -3.9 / 18.4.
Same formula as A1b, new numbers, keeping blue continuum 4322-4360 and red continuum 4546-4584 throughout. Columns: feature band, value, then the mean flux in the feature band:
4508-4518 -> 0.27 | 9.25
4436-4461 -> -0.06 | 12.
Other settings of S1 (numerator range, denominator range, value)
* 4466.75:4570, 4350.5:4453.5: 1.34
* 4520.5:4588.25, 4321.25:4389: 1.21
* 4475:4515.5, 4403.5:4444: 1.75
